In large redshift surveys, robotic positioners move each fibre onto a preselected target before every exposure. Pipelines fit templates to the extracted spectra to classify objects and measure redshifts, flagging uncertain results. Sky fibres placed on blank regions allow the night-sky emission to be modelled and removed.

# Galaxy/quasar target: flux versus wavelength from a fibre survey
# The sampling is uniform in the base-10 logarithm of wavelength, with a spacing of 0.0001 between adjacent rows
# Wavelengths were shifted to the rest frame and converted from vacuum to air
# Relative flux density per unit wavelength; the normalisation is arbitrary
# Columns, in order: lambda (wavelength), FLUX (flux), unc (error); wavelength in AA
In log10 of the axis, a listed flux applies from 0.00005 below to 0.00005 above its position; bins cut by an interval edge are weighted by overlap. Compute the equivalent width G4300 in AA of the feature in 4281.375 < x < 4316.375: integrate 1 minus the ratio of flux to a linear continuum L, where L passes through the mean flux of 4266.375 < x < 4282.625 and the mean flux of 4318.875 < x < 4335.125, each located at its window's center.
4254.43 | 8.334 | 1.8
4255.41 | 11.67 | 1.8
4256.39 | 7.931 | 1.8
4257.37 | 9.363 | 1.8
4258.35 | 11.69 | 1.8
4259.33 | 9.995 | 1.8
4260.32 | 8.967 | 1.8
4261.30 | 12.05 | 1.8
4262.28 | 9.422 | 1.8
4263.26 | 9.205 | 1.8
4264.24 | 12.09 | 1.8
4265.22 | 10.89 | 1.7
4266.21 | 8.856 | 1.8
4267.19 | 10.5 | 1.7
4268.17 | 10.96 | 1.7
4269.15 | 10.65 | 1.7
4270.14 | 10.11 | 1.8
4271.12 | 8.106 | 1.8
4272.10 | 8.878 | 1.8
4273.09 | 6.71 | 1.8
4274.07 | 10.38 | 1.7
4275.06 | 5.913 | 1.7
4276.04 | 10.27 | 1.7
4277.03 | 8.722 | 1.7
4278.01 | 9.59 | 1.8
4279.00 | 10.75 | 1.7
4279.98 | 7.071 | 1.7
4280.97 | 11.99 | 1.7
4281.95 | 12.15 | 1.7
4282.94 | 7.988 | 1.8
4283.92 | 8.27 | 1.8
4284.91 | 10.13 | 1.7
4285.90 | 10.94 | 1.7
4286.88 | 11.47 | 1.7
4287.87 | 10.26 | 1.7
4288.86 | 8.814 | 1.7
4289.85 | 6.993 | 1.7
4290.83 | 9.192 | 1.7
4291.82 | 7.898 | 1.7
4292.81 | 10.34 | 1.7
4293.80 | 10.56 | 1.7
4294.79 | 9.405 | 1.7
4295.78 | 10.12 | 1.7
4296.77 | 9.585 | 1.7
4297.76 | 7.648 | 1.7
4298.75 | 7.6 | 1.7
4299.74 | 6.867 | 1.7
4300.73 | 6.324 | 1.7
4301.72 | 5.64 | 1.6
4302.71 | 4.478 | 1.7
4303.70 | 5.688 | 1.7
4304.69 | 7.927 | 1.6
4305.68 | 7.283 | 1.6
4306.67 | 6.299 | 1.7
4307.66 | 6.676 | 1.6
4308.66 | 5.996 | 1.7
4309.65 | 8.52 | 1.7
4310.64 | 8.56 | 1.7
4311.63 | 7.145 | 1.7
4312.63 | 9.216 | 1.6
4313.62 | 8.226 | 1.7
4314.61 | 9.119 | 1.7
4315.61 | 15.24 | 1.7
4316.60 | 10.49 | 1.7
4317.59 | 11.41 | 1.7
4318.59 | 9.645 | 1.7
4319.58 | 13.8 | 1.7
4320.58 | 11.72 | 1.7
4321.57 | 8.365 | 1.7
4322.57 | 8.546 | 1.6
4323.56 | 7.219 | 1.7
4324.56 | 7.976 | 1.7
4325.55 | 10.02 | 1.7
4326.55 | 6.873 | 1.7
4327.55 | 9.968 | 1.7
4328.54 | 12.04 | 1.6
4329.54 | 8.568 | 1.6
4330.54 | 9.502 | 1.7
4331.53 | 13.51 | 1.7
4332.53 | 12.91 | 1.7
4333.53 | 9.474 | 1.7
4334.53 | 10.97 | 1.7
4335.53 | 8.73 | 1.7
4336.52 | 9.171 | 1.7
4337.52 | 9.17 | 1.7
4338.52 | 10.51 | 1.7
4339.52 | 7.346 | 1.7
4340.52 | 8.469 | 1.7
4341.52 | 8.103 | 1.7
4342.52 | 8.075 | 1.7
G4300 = 4.36 AA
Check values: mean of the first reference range 9.52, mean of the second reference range 10.1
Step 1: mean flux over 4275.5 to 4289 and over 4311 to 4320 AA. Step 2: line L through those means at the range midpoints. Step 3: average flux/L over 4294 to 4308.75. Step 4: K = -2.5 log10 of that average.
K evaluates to 0.367 mag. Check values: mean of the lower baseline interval 9.9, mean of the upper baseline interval 10.4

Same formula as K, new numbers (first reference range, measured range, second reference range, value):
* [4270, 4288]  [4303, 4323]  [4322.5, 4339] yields 0.08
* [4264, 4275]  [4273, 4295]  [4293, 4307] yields -0.10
